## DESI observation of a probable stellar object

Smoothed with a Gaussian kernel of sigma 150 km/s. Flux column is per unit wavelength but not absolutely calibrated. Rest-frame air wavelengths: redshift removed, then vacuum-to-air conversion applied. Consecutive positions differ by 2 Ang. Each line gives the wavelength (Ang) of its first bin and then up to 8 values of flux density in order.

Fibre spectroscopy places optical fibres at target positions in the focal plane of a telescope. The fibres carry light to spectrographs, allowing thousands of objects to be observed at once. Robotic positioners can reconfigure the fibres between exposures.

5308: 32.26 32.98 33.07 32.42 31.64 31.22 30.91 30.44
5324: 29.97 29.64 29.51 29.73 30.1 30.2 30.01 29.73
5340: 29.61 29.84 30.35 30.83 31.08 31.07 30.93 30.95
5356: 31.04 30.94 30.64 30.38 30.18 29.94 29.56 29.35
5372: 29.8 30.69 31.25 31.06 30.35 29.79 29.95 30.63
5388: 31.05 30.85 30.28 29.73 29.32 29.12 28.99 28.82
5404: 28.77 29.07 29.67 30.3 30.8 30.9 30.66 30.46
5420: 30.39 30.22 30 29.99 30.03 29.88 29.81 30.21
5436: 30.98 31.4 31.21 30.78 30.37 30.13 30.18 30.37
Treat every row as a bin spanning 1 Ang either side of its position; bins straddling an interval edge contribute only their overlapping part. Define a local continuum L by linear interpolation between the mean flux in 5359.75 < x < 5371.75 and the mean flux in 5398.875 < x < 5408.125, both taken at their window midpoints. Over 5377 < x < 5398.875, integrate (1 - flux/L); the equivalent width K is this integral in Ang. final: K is -0.6 Ang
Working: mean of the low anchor 30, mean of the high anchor 29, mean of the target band 30.2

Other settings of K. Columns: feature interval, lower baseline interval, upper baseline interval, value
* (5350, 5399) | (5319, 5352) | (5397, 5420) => -0.6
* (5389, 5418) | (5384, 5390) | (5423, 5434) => 0.5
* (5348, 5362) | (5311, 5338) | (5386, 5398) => -0.2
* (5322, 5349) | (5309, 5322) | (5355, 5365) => 1.1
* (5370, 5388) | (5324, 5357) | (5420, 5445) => 0.0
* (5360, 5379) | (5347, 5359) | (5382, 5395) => 0.3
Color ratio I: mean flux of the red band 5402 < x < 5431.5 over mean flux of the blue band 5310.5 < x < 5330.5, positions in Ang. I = 0.97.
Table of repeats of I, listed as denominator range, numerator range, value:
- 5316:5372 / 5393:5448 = 0.99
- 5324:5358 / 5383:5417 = 0.99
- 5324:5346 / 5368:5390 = 1.02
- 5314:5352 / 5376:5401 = 0.99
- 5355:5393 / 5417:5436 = 0.99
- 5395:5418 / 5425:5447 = 1.02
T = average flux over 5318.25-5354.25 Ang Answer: 30.3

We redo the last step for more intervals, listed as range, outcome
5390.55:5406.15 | 29.3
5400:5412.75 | 29.5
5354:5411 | 30.1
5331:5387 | 30.4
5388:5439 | 30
